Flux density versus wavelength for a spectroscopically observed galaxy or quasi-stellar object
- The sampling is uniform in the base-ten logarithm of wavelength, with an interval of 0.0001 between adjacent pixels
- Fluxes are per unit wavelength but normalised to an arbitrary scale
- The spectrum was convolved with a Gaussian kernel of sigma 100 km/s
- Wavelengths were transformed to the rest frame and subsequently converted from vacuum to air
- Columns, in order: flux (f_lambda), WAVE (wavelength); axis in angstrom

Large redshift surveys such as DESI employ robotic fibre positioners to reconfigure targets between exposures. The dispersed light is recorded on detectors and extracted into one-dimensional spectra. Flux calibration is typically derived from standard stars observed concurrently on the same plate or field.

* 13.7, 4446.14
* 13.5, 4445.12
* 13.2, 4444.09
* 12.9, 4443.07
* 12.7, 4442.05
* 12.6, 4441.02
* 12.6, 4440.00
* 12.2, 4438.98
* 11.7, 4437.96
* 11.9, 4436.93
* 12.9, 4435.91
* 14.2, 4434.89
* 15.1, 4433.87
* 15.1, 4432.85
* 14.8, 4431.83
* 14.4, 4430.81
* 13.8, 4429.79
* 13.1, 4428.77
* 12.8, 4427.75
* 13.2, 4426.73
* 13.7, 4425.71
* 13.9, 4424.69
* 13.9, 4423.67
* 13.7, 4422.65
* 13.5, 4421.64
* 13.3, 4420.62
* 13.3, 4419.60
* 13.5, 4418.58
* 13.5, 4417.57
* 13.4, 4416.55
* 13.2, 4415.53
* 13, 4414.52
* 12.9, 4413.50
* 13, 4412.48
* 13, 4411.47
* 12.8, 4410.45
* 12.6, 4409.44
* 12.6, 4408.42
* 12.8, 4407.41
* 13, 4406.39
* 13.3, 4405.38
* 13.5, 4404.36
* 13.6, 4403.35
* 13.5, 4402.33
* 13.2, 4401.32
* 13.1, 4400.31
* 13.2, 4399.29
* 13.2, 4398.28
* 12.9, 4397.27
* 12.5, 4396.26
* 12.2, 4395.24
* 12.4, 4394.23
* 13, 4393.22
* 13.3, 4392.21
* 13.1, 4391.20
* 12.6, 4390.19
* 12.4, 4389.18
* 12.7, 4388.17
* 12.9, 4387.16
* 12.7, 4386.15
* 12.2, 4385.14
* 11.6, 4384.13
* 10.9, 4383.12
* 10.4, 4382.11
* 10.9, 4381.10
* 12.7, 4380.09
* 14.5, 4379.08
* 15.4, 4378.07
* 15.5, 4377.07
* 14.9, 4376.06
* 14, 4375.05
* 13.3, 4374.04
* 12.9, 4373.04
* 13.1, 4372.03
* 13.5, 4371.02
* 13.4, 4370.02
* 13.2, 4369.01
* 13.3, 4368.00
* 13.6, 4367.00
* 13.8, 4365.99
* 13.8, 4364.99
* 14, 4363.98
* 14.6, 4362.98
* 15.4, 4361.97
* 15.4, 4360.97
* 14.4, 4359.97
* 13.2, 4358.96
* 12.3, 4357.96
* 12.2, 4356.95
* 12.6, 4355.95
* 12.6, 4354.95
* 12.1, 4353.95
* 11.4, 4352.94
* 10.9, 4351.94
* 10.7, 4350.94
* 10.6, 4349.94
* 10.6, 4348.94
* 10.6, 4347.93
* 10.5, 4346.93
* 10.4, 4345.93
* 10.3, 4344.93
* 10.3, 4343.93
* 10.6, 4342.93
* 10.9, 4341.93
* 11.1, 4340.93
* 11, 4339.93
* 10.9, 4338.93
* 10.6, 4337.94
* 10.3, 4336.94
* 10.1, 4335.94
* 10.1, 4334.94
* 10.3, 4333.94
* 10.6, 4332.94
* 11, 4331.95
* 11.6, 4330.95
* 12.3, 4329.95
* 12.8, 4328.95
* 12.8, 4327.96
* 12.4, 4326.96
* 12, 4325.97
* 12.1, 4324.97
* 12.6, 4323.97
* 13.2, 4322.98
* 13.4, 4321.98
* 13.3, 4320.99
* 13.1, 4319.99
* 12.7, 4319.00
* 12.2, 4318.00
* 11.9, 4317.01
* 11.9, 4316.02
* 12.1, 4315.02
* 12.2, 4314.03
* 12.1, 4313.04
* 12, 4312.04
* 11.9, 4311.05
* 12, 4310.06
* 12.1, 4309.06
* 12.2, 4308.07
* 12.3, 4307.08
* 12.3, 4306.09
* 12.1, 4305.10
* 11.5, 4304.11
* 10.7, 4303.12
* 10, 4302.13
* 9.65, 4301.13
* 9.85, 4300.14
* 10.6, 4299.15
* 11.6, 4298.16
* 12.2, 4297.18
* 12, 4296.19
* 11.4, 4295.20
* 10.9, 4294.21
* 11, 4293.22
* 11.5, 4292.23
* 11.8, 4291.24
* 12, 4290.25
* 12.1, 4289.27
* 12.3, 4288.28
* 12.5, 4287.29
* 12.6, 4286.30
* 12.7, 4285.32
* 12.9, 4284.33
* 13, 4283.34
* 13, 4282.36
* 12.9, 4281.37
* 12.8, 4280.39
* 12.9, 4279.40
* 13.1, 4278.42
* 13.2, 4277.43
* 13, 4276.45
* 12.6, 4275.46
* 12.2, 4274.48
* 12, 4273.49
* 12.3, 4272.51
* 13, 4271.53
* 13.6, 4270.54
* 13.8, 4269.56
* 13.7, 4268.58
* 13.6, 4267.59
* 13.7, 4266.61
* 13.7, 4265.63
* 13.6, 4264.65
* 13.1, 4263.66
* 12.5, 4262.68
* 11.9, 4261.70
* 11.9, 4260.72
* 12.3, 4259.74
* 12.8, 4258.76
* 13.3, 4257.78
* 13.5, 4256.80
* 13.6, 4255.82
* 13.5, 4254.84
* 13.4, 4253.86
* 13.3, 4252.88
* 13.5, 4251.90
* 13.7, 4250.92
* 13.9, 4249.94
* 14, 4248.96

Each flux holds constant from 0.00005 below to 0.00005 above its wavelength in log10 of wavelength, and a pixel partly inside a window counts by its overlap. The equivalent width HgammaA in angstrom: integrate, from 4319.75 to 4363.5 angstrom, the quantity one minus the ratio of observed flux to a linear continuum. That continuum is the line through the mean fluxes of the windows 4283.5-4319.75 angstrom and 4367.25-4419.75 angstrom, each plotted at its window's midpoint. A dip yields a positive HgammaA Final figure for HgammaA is 1.8 angstrom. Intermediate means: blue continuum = 11.8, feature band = 11.8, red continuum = 13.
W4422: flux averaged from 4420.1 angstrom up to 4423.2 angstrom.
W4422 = 13.5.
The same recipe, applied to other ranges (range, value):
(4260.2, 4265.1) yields 12.6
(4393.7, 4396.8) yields 12.4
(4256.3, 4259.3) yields 13.2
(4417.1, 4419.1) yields 13.5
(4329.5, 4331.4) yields 11.9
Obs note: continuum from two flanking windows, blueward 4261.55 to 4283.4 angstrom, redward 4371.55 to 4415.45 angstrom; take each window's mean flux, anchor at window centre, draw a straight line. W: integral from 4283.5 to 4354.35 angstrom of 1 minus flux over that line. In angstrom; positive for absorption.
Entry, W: 7.8 angstrom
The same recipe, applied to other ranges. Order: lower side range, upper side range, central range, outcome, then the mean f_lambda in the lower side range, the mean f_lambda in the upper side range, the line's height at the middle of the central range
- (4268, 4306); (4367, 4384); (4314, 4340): 1.60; 12.1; 13.2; 12.6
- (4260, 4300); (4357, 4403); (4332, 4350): 3.31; 12.5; 13.2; 12.9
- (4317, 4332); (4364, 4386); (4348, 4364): 0.44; 12.5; 13.2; 12.9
